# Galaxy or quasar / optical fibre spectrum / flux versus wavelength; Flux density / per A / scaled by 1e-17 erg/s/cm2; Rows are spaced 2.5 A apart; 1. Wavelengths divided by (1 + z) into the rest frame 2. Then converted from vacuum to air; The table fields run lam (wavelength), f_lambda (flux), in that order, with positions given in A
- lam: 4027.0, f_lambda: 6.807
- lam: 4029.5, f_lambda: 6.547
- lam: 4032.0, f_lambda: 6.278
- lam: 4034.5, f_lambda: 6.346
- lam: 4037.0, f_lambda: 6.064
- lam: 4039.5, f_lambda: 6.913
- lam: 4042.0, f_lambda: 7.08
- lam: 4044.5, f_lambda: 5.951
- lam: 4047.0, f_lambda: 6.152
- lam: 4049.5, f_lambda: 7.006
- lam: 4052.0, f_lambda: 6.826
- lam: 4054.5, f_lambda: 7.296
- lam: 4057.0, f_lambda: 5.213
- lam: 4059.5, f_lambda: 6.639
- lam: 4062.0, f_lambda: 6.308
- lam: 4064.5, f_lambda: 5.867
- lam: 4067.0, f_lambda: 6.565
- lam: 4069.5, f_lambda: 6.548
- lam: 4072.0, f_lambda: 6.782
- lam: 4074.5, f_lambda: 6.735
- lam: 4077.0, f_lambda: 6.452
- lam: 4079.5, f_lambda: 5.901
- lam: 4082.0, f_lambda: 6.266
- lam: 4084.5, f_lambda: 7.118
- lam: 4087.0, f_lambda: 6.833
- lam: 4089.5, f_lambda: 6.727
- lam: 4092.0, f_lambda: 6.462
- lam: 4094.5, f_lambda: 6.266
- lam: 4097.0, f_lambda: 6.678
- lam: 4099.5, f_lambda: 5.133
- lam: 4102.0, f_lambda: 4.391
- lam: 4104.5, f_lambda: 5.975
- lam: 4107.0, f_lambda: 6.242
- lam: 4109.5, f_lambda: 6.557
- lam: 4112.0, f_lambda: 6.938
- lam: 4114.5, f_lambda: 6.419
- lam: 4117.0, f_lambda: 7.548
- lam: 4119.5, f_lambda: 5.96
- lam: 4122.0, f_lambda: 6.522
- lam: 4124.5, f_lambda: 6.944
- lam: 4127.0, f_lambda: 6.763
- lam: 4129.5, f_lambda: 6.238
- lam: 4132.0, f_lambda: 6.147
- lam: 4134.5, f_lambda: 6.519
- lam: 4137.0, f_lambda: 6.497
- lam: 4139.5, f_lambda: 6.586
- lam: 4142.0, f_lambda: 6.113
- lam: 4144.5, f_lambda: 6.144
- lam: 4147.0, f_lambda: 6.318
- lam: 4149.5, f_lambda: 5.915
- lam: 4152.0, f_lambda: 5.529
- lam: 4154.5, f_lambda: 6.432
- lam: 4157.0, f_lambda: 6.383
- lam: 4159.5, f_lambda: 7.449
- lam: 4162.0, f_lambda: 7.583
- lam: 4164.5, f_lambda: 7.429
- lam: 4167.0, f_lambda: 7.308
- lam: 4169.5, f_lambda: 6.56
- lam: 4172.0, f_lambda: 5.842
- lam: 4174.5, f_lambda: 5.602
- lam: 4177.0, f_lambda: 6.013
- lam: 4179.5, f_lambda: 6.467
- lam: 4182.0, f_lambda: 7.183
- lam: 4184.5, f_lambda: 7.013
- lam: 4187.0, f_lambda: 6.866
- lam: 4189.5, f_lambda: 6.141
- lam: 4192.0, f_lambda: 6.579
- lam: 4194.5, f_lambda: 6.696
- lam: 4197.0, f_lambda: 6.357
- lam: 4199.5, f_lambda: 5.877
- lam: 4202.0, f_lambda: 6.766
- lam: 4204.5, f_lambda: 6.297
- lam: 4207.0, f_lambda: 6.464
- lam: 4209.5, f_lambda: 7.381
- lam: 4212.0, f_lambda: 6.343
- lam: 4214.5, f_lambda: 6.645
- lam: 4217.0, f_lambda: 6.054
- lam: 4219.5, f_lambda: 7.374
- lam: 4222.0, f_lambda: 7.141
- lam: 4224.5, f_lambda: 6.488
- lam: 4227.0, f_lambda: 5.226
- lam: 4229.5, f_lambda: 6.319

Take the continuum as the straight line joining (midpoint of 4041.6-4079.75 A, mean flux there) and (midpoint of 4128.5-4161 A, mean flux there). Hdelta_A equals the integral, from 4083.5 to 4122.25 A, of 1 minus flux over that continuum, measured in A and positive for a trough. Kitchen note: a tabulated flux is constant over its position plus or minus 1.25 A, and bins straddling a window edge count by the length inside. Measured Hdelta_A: 0.3 A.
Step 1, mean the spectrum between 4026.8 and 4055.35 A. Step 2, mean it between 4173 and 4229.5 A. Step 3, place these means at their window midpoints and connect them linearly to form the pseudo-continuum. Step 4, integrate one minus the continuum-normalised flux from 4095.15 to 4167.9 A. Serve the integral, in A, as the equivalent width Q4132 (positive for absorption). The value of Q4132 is 1.14 A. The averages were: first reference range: 6.59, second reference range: 6.49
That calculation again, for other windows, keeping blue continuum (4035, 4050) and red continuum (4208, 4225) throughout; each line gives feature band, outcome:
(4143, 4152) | 0.85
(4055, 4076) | 0.53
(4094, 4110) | 1.82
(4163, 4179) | 0.55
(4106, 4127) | -0.11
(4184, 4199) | 0.42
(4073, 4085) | 0.17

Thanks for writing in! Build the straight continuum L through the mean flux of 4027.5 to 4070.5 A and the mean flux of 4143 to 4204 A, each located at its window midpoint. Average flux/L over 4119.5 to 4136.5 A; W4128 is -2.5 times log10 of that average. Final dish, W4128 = 0.00 mag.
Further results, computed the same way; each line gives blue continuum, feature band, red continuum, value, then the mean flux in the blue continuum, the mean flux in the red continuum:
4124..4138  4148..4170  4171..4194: -0.05 mag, 6.5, 6.43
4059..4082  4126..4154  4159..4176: 0.07 mag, 6.41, 6.79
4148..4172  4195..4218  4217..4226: 0.05 mag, 6.68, 6.82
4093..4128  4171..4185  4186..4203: 0.02 mag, 6.31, 6.46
